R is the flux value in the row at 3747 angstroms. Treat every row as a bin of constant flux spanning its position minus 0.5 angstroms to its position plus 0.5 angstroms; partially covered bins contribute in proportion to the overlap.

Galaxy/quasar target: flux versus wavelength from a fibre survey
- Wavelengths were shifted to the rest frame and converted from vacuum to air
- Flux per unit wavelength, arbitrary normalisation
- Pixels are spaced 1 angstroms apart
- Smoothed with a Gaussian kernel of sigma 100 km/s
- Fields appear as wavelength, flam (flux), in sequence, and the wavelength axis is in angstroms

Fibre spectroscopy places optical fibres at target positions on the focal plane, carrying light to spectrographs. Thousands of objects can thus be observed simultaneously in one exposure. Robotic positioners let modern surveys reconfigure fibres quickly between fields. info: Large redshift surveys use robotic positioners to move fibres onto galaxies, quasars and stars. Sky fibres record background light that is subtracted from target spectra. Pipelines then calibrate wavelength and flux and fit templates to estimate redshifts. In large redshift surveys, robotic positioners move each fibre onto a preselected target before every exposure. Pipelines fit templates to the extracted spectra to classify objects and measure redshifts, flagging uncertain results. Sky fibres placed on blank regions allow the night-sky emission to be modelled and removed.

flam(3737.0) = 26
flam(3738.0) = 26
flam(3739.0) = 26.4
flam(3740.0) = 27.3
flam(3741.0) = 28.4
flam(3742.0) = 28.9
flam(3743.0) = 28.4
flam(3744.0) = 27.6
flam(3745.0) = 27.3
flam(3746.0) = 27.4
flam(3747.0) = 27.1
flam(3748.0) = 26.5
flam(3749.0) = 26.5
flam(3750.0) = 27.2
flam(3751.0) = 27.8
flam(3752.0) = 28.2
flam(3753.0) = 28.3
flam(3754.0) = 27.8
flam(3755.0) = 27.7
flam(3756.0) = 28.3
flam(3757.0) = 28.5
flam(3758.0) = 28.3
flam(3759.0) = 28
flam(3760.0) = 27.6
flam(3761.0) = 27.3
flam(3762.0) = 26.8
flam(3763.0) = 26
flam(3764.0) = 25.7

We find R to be 27.1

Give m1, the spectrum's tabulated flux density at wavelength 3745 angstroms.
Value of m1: 27.3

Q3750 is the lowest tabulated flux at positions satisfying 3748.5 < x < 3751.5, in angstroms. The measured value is 26.5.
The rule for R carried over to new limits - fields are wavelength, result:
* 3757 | 28.5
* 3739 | 26.4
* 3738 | 26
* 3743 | 28.4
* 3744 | 27.6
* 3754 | 27.8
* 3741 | 28.4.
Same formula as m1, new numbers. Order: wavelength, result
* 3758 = 28.3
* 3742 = 28.9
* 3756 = 28.3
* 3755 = 27.7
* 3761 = 27.3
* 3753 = 28.3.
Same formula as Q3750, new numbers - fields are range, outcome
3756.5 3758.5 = 28.3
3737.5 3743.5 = 26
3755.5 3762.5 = 26.8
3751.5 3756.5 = 27.7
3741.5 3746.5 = 27.3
